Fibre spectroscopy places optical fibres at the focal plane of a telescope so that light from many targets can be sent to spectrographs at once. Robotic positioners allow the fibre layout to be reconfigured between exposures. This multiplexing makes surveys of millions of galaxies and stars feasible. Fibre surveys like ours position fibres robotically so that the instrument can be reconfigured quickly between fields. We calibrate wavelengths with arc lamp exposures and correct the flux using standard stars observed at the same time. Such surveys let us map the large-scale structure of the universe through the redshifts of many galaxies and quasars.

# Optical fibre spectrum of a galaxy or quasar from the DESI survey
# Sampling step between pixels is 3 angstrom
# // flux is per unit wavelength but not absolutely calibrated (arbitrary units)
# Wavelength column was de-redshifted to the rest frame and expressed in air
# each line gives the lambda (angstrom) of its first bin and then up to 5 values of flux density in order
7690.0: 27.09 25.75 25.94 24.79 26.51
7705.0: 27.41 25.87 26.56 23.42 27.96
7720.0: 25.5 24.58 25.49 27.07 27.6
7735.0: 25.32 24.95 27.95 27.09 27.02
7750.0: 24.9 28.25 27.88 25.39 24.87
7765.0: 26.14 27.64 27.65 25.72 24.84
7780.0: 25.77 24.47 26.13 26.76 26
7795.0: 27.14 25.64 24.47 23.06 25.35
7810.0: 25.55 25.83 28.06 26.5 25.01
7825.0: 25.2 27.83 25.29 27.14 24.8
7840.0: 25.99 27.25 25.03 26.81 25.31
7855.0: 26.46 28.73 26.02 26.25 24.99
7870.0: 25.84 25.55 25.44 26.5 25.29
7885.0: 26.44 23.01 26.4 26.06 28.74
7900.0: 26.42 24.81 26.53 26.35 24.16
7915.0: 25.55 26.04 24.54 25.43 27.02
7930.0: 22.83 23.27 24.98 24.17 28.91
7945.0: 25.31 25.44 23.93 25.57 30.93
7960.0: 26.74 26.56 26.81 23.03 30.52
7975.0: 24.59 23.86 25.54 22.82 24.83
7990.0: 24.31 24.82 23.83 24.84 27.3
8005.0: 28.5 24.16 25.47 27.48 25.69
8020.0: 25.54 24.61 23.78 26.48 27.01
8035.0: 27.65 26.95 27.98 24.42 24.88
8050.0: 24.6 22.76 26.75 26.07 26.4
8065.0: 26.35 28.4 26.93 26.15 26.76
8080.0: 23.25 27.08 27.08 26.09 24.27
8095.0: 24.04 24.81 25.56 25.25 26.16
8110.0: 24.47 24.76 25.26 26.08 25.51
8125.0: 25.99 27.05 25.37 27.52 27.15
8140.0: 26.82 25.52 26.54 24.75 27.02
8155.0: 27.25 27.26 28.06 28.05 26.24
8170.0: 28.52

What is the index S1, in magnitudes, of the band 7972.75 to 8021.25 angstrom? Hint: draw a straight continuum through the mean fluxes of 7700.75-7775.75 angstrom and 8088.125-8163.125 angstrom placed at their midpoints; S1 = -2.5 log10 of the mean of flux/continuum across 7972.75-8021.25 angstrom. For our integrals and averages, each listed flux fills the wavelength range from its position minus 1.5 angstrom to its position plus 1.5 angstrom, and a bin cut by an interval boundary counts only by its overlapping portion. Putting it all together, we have 0.03 mag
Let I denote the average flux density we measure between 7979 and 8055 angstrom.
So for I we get 25.4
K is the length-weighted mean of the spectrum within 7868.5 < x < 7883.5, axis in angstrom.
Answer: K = 25.7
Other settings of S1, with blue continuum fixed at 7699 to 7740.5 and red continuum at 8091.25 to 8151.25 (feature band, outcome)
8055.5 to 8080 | -0.033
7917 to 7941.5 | 0.039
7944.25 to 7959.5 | -0.020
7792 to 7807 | 0.032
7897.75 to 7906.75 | -0.010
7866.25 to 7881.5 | 0.009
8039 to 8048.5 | -0.003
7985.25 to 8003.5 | 0.035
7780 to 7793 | 0.006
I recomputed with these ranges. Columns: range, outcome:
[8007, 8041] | 26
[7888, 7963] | 25.8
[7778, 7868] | 26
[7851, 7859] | 26.8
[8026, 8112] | 25.8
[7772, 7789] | 25.6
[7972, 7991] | 24.8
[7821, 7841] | 25.9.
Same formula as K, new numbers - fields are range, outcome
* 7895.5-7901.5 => 27.6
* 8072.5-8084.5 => 25.8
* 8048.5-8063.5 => 25.3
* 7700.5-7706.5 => 27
